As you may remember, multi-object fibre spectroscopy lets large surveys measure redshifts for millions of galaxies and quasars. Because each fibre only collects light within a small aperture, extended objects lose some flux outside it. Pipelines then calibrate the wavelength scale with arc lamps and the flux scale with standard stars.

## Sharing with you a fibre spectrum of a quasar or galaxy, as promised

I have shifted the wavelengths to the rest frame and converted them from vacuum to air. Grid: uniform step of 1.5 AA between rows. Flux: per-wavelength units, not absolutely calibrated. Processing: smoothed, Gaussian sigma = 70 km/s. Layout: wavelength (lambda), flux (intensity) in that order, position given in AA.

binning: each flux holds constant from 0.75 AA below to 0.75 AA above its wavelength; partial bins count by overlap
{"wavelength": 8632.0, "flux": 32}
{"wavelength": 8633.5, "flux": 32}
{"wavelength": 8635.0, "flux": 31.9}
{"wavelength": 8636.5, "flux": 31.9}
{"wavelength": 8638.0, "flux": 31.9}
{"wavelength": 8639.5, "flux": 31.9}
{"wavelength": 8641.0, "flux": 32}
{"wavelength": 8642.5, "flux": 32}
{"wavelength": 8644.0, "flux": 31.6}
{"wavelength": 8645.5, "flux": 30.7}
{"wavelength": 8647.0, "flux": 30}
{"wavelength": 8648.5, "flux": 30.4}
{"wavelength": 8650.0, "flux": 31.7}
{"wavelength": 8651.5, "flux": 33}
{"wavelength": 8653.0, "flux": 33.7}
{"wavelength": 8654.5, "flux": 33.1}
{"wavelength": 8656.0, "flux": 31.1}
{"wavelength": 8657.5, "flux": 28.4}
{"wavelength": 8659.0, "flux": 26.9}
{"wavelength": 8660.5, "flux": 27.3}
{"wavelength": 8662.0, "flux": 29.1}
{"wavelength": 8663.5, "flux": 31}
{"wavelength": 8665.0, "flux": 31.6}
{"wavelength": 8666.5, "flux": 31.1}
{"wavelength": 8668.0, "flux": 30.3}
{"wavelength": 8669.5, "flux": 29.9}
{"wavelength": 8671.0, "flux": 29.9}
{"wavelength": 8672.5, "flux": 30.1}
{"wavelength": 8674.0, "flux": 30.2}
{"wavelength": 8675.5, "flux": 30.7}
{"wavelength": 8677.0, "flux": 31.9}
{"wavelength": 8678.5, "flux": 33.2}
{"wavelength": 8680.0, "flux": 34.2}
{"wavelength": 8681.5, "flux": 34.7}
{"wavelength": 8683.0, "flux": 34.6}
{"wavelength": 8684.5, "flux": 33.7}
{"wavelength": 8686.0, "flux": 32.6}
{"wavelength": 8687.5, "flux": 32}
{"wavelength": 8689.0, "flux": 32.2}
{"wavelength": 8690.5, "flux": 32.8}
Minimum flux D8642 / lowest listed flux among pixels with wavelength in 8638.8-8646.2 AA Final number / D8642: 30.7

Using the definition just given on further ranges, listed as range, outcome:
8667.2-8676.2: 29.9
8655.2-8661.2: 26.9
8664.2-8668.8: 30.3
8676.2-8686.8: 31.9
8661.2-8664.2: 29.1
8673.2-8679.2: 30.2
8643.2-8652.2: 30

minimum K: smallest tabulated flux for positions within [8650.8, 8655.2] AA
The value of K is 33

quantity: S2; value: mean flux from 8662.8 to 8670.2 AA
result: 30.8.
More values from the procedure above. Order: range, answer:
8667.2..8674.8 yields 30.1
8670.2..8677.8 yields 30.6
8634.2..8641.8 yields 31.9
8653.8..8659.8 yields 29.8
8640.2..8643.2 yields 32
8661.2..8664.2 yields 30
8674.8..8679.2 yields 31.9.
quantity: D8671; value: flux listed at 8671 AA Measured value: 29.9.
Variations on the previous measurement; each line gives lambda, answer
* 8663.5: 31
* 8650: 31.7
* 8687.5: 32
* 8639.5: 31.9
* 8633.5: 32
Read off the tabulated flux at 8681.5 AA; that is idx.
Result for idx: 34.7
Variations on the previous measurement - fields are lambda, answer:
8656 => 31.1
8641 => 32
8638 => 31.9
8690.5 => 32.8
